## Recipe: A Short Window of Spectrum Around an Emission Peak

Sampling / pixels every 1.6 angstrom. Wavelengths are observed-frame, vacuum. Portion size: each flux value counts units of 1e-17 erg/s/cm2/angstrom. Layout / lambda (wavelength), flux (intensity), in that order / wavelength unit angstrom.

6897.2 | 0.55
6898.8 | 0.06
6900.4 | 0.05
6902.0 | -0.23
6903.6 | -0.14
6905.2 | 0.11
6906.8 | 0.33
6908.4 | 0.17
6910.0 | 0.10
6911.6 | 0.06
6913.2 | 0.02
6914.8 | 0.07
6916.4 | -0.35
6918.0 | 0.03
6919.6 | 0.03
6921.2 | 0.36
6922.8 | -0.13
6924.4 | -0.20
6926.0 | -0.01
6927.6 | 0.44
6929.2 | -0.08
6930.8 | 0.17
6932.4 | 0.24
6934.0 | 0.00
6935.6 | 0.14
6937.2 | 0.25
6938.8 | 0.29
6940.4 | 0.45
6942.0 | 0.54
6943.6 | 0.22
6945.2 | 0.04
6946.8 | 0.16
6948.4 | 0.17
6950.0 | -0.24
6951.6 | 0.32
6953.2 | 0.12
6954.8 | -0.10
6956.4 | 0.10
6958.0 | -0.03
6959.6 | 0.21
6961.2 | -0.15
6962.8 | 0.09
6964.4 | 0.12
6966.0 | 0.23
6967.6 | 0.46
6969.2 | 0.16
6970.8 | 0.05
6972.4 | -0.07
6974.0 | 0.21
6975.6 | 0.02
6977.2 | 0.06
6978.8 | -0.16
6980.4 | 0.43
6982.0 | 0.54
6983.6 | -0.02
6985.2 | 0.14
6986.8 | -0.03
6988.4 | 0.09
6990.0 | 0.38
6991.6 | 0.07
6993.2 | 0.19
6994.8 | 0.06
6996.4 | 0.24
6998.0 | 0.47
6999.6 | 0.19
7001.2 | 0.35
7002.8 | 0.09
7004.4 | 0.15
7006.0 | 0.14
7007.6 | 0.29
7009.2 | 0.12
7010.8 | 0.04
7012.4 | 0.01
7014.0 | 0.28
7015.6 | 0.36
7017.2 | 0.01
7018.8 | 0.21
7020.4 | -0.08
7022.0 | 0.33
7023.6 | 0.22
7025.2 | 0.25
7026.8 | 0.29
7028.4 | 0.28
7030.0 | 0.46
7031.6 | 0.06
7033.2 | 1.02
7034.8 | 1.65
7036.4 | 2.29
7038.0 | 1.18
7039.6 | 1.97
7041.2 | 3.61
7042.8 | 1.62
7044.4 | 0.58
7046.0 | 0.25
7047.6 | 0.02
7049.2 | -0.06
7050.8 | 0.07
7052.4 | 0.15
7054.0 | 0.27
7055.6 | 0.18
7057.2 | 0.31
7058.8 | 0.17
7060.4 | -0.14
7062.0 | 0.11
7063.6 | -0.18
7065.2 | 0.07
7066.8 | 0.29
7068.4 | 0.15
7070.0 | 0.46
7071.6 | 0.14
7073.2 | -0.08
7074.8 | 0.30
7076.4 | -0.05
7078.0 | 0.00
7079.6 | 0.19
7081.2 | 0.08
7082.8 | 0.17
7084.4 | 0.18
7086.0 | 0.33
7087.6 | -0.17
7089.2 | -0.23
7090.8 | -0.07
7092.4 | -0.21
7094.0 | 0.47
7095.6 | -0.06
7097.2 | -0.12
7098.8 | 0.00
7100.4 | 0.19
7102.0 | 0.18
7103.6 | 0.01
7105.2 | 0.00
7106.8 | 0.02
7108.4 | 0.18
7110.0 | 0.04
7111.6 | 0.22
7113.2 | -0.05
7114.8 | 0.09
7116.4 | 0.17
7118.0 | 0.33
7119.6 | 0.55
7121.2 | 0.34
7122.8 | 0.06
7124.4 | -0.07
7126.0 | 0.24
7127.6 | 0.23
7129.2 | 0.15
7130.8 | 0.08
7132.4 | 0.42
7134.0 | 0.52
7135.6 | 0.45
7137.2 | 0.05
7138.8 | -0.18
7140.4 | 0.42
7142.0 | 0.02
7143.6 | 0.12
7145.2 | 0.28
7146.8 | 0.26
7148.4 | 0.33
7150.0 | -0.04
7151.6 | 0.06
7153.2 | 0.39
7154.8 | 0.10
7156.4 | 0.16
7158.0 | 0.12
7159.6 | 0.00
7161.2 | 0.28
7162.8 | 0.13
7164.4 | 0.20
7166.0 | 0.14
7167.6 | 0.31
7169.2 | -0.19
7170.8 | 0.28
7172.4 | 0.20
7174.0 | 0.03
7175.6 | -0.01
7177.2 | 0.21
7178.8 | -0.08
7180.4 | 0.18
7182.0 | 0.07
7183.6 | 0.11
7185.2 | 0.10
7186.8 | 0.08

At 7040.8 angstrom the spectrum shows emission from [O II] 3727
